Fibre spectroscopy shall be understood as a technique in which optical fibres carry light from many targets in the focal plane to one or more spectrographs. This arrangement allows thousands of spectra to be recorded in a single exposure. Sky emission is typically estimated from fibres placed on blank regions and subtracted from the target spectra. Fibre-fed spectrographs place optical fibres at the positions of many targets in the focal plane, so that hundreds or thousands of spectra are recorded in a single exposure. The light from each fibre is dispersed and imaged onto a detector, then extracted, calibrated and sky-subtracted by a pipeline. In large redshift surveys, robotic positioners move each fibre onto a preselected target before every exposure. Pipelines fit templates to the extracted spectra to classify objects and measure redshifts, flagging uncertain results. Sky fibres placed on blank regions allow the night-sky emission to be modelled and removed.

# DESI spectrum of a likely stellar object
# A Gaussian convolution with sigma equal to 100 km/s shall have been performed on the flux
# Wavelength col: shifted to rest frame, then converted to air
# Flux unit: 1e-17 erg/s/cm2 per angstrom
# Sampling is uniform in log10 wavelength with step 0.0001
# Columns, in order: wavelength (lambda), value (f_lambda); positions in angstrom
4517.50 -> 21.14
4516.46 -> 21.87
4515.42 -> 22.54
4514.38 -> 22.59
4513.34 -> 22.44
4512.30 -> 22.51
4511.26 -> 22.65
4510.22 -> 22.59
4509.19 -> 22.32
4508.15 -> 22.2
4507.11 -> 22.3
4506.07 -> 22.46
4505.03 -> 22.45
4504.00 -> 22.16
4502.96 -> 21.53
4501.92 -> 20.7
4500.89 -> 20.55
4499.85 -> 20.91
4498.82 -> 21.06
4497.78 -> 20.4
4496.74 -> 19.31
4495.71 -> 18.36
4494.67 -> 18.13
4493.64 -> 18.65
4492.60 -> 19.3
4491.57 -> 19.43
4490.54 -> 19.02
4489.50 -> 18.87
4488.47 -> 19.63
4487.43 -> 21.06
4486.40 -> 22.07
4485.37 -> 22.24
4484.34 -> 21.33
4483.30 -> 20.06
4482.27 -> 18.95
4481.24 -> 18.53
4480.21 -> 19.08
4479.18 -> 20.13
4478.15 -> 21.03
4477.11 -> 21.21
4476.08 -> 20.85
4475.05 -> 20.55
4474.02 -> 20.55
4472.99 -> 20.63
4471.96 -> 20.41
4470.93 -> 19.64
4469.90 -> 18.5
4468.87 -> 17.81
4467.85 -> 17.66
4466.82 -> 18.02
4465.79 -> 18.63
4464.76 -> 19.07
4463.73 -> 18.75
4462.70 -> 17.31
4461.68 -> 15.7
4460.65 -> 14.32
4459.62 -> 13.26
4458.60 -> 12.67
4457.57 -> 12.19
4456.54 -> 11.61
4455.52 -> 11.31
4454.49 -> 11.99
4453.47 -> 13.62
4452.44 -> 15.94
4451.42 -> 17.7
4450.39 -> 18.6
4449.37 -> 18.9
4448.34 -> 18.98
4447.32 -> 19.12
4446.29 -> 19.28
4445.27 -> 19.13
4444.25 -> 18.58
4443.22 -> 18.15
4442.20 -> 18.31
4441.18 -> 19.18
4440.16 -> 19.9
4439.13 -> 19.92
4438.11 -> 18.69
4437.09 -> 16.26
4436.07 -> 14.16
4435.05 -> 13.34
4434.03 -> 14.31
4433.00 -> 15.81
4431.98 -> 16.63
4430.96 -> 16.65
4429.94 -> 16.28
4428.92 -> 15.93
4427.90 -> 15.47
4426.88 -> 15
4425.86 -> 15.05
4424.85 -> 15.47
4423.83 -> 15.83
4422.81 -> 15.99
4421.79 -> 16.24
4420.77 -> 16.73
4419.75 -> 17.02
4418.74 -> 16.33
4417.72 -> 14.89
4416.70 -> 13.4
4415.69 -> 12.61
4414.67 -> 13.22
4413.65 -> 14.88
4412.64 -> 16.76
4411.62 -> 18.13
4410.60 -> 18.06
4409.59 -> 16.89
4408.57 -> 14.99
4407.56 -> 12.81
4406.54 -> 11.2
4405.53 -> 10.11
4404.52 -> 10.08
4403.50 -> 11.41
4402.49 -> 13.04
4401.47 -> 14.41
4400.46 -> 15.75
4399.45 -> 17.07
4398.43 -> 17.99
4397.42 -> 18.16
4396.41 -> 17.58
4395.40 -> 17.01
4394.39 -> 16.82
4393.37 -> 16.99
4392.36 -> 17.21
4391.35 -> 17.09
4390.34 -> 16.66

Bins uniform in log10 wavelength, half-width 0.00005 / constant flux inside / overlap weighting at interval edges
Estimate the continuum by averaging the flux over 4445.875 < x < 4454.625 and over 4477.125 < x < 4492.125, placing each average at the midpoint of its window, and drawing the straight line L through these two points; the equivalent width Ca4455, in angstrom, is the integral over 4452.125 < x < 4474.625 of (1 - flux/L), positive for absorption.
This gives 2.6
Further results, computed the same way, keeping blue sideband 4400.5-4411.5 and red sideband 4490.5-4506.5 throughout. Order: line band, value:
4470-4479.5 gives -0.97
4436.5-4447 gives -1.64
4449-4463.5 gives 2.13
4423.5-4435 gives -0.24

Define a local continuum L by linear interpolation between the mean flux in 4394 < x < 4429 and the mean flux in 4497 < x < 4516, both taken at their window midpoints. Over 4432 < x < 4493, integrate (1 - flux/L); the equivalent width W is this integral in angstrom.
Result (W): 2.6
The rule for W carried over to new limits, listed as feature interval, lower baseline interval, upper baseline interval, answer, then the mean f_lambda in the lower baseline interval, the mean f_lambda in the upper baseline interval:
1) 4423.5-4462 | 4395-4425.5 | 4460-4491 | 2.3 angstrom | 15.1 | 19.4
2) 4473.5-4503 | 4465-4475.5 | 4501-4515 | 0.7 angstrom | 19.2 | 22.2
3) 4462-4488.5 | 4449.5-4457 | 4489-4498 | -4.2 angstrom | 14.7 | 19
